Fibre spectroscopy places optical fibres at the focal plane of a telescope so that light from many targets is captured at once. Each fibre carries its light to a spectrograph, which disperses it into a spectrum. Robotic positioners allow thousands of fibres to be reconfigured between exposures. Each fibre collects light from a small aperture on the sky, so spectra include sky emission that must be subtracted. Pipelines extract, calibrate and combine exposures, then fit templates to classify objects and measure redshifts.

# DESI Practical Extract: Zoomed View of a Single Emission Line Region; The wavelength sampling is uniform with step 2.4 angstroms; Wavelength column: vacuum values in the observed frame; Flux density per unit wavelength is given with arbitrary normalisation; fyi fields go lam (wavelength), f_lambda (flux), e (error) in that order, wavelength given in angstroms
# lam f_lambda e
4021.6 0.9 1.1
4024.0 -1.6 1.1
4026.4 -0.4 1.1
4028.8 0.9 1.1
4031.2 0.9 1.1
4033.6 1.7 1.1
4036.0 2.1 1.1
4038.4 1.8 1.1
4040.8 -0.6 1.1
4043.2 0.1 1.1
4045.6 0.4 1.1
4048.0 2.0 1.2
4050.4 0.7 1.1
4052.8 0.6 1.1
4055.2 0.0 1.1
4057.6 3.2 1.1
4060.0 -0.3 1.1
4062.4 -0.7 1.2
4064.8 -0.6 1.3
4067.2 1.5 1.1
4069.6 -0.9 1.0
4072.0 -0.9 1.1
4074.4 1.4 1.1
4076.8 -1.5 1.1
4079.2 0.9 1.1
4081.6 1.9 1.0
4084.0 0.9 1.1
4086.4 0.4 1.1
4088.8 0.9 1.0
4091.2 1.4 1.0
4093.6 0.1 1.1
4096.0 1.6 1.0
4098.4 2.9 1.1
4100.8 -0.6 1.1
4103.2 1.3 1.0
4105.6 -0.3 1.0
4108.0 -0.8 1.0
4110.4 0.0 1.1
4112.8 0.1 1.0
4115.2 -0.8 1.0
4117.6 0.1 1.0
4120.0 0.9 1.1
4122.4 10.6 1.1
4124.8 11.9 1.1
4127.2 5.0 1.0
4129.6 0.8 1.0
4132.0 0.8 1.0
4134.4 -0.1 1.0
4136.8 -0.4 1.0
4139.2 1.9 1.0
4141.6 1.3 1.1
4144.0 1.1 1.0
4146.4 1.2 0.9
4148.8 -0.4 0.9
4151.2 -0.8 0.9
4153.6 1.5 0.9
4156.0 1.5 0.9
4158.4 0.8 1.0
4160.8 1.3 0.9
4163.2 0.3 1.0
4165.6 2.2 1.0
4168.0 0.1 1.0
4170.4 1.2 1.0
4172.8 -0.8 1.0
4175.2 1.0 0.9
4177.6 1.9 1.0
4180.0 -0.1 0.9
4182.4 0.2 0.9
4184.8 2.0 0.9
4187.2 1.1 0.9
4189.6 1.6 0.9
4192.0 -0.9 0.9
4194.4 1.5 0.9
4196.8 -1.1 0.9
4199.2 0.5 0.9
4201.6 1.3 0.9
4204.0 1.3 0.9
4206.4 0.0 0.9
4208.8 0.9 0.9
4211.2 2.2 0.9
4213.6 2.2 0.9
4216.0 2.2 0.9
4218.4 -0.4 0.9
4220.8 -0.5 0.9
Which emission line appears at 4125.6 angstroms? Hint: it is [O II]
